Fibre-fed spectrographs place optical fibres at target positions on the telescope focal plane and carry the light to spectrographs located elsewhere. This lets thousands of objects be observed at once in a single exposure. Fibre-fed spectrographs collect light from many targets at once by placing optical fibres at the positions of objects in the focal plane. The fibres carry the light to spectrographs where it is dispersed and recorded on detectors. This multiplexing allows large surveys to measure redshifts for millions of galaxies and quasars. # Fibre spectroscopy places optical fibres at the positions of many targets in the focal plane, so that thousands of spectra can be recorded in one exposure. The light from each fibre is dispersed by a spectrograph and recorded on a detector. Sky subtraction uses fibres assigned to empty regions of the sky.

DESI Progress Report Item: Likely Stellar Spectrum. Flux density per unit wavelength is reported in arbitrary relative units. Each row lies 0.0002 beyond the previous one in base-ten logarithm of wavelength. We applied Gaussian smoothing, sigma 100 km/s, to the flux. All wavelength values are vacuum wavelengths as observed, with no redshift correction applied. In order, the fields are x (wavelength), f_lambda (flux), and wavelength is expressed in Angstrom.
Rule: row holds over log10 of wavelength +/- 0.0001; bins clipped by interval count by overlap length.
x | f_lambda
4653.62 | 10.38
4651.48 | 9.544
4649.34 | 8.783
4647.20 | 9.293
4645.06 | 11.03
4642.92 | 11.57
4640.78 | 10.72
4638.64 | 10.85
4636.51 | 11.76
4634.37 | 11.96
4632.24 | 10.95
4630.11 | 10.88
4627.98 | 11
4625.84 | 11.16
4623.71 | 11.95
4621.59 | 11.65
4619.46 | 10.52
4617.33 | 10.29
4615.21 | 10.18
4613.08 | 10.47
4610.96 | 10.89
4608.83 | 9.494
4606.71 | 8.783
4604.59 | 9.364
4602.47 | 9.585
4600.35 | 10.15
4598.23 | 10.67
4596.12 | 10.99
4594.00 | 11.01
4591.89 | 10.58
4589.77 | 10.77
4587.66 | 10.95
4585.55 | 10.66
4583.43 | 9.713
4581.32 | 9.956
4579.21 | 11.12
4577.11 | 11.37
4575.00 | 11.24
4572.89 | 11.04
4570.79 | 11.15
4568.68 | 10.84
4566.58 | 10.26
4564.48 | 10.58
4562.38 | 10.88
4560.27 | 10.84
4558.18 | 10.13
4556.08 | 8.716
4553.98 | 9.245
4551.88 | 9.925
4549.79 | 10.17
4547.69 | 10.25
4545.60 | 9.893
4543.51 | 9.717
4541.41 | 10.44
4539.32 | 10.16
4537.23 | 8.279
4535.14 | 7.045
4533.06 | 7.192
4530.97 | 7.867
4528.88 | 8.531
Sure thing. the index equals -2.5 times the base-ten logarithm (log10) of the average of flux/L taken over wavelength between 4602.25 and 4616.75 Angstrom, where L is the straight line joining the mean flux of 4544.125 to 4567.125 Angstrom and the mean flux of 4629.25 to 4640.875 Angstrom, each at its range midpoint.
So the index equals 0.106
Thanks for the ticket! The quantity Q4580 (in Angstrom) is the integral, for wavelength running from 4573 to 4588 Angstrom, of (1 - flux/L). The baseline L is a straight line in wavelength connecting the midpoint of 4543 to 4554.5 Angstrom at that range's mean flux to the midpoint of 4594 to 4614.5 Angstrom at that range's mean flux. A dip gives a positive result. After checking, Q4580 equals -1.1 Angstrom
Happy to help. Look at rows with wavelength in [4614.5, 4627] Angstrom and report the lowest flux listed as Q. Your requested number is 10.18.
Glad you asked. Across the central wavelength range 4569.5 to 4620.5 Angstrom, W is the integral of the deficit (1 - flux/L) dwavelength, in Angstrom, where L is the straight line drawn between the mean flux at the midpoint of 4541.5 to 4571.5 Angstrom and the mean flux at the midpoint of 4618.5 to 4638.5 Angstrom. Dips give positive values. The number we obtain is 1.5 Angstrom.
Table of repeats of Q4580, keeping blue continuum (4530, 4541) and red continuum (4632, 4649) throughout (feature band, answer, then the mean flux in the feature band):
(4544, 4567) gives -3.4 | 10.1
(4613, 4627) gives -0.7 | 10.9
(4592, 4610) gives -0.2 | 10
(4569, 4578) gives -1.9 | 11.2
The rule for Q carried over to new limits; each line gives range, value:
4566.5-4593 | 9.713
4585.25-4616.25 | 8.783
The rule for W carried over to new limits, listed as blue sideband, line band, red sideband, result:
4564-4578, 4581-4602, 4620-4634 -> 1.0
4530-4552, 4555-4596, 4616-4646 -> -2.9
